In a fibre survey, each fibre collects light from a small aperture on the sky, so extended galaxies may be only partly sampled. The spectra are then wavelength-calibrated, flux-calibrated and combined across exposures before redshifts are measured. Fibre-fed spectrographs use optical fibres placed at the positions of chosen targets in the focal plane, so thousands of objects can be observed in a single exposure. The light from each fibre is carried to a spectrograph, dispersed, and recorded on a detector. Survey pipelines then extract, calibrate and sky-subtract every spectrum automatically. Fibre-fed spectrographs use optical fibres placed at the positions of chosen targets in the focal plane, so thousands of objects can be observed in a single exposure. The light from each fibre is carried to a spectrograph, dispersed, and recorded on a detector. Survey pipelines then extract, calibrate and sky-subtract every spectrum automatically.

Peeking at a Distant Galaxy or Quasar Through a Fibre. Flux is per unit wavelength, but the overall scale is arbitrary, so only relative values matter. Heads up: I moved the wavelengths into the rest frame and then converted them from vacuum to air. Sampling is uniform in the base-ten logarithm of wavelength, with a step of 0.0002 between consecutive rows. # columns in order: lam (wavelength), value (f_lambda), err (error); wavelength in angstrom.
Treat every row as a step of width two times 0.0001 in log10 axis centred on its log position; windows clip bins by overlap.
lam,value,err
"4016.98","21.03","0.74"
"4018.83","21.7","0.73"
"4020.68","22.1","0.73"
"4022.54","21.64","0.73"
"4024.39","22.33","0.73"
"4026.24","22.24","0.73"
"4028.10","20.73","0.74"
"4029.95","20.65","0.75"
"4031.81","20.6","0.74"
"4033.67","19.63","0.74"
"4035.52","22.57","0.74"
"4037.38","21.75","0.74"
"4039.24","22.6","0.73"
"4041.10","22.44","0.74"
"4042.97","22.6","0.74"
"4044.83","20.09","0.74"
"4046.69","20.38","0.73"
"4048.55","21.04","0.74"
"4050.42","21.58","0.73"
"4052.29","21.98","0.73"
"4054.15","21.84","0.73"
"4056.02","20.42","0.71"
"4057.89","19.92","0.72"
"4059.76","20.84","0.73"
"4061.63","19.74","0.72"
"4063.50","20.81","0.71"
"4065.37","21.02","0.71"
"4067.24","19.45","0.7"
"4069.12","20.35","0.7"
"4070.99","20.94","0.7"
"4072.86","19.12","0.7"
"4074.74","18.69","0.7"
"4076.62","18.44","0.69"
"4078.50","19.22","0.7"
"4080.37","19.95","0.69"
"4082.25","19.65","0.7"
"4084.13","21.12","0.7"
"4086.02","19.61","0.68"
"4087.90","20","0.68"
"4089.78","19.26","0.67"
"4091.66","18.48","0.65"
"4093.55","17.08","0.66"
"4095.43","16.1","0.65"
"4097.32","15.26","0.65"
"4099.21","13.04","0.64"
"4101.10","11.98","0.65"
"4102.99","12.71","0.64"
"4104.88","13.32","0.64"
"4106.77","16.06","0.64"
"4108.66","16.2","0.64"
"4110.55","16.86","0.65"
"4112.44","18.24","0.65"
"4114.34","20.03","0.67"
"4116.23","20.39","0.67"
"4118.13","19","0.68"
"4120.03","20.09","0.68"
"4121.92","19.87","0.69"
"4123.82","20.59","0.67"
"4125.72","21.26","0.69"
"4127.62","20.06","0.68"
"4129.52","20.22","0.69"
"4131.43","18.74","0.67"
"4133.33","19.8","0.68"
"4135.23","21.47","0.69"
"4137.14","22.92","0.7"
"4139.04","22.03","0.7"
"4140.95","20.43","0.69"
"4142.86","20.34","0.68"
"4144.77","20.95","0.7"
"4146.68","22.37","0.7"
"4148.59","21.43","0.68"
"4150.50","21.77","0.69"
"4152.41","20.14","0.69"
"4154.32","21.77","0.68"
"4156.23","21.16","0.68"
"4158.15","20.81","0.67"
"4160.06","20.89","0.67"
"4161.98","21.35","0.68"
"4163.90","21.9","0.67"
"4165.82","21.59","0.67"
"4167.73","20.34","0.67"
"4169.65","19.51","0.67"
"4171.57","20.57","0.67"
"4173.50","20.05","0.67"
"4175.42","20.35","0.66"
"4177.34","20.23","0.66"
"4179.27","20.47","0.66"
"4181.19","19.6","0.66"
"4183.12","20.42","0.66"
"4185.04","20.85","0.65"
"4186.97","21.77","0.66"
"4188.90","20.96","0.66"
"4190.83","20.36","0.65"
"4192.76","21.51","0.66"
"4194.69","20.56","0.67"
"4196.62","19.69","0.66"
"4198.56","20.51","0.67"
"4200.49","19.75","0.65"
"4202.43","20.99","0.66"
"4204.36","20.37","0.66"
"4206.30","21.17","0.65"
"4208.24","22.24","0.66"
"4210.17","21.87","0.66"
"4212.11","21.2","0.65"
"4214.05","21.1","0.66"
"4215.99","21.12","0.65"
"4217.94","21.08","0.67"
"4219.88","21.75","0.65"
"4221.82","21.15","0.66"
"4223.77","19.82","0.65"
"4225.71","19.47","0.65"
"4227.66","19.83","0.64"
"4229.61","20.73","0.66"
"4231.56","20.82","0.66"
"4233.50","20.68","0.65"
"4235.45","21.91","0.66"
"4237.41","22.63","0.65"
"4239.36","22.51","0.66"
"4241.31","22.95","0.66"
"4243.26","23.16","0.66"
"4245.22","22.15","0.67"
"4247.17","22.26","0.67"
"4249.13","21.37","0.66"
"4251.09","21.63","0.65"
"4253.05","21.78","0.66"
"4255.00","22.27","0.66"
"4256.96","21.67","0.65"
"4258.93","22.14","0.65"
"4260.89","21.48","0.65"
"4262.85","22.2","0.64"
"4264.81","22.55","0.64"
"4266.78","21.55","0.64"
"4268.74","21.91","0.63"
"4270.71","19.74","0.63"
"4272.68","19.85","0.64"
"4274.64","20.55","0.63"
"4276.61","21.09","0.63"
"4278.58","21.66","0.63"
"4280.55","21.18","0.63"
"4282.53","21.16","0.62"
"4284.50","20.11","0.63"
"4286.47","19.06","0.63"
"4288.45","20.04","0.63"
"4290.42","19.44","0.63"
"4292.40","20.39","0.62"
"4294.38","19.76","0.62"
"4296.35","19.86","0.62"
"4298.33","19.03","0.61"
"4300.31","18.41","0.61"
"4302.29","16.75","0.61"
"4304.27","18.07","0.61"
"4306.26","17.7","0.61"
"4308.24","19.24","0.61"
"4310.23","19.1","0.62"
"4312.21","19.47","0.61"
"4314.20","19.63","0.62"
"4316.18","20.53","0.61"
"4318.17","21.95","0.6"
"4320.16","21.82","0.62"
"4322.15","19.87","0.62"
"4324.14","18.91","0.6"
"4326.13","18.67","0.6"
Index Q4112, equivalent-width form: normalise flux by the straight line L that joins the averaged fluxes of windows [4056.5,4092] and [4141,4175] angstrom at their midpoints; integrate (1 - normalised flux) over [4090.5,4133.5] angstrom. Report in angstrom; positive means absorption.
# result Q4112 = 5.9 angstrom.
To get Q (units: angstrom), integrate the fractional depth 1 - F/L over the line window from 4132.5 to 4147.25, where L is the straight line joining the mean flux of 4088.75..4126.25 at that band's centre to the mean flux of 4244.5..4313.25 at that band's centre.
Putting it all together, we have -2.8 angstrom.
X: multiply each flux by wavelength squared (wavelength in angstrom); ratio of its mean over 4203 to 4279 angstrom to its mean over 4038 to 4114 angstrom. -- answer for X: 1.2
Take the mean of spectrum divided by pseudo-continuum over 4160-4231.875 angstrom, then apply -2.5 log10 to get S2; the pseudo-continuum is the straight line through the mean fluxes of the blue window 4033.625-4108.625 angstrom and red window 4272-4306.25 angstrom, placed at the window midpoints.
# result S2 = -0.07 mag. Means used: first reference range 19.2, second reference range 19.7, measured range 20.7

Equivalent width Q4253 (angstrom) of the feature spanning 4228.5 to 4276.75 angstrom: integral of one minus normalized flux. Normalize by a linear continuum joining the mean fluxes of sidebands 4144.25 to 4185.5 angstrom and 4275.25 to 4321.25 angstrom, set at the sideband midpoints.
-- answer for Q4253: -3.6 angstrom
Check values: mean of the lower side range 20.8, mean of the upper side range 19.8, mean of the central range 21.7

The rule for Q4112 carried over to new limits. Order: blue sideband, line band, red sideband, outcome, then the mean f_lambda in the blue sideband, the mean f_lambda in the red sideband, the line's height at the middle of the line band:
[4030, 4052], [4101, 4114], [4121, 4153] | 3.4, 21.4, 20.9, 21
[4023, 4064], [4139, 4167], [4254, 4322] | -0.5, 21.2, 20.3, 20.8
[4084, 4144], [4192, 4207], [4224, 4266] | 0.0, 18.5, 21.7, 20.6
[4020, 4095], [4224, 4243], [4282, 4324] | -1.4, 20.5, 19.6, 19.8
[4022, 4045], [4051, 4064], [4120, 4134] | 0.2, 21.6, 20.1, 21.2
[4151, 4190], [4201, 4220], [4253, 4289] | -0.3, 20.7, 21.2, 20.9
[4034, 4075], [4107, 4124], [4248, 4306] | 1.6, 20.9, 20.5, 20.8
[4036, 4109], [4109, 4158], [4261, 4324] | -2.6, 19.1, 20.1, 19.4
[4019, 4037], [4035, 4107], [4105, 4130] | 3.6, 21.4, 18.9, 20.2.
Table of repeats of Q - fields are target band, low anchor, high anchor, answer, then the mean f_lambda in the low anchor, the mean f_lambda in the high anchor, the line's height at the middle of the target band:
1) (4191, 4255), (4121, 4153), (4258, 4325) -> -2.41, 20.9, 20.2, 20.5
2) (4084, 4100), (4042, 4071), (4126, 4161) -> 2.47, 20.8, 21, 20.9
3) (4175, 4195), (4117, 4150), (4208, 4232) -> 0.15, 20.7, 20.9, 20.8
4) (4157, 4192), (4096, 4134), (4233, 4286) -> -2.53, 17.7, 21.6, 19.3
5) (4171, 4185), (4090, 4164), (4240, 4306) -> -0.40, 19.1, 20.8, 19.7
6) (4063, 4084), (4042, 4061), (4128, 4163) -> 1.22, 21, 21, 21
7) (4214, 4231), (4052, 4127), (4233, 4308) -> -0.32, 18.7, 20.8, 20.3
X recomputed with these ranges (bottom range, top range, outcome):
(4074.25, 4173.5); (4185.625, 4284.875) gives 1.16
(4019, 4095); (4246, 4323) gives 1.11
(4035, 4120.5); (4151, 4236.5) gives 1.15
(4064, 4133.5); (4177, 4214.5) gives 1.18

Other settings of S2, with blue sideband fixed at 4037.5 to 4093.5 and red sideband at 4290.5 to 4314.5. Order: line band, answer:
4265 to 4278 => -0.097 mag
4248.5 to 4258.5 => -0.134 mag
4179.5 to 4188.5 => -0.055 mag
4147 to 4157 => -0.079 mag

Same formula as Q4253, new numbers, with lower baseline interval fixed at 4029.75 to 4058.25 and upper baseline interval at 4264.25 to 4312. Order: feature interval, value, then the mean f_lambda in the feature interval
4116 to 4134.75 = 0.7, 20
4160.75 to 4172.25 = -0.2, 20.9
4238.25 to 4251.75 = -1.5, 22.3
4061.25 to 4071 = 0.4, 20.4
